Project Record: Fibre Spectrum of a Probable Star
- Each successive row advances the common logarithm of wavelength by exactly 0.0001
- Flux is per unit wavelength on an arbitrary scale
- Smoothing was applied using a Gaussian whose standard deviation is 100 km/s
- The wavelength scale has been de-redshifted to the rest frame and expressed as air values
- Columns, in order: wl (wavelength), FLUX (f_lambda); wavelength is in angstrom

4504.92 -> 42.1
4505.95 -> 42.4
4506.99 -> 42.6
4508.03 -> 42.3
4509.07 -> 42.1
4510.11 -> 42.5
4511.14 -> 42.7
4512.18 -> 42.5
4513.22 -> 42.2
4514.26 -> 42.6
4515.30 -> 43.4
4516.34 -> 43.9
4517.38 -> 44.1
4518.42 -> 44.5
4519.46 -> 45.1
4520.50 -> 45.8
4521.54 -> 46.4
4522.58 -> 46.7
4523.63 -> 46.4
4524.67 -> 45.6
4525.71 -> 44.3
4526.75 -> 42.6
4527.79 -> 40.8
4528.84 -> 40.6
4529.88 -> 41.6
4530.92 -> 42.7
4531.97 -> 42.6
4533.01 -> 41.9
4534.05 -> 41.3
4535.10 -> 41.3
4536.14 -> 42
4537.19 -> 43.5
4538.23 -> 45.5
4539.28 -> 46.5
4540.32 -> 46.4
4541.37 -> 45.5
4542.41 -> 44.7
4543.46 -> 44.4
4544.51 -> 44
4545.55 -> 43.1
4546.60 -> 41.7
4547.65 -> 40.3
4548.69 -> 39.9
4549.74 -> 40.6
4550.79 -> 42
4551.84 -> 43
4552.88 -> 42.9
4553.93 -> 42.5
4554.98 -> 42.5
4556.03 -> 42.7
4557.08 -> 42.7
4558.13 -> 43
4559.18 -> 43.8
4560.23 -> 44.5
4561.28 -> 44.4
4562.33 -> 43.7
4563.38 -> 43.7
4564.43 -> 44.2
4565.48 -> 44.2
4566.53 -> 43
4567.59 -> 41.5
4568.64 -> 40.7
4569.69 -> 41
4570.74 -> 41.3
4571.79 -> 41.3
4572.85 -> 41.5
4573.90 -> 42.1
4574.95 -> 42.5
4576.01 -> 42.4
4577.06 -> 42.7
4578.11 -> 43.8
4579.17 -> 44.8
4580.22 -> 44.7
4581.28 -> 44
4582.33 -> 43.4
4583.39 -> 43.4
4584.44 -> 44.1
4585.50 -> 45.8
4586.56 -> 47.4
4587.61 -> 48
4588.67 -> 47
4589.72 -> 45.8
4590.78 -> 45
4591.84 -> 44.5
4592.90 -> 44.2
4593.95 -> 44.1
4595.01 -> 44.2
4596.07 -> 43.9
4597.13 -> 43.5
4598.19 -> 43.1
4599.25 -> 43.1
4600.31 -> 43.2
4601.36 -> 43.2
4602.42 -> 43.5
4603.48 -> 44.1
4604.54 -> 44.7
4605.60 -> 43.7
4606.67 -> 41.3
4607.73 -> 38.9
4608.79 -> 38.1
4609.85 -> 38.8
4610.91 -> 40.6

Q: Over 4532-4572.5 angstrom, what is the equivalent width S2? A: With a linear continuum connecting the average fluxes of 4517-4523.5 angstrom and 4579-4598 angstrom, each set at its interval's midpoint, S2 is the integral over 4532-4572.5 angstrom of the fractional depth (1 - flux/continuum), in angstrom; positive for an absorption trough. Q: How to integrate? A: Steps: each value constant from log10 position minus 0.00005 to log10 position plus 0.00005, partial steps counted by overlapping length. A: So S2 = 2.0 angstrom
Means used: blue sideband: 45.5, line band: 42.9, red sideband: 44.8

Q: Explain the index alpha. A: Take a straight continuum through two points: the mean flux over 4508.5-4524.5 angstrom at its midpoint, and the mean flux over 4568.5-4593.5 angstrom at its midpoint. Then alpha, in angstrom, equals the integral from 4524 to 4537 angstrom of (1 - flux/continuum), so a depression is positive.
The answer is 0.5 angstrom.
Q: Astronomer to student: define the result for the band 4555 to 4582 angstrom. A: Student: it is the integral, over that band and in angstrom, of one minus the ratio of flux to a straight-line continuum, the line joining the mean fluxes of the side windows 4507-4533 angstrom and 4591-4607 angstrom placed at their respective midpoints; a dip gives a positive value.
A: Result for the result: 0.4 angstrom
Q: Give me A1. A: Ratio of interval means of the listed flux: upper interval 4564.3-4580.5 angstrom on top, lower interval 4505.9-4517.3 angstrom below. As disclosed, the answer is 1.00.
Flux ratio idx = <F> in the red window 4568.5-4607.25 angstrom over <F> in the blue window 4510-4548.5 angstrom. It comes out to 1.00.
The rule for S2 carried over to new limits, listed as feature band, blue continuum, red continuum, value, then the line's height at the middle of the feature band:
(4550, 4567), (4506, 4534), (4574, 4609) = 0.1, 43.6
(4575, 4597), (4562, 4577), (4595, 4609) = -1.0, 42.6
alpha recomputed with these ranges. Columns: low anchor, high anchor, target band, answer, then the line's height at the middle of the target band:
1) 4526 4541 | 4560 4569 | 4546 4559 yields 0.33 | 43.1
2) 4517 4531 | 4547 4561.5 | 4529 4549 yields 0.09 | 43.3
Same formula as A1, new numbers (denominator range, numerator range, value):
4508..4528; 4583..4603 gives 1.02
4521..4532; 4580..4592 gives 1.04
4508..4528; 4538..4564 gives 0.99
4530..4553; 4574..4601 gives 1.03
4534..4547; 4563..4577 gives 0.96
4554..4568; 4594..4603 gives 1.00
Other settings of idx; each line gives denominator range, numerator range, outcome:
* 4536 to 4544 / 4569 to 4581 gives 0.95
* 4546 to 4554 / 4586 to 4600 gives 1.08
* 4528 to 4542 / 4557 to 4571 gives 1.00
